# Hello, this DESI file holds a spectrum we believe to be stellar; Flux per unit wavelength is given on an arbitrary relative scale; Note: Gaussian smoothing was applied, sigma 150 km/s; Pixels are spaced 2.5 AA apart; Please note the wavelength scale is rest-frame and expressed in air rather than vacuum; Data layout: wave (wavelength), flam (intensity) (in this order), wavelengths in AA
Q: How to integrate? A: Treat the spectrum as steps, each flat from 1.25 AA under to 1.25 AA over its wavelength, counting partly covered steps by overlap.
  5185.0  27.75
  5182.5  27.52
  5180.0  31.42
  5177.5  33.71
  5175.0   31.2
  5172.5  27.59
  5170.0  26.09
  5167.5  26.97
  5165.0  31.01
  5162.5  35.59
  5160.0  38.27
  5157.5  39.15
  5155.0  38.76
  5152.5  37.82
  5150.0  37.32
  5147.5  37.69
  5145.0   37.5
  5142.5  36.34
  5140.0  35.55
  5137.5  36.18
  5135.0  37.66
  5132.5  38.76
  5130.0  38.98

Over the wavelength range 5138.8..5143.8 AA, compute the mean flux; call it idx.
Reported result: 36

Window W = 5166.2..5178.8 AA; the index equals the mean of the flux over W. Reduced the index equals 29.1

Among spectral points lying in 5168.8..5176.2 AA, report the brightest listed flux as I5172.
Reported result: 31.2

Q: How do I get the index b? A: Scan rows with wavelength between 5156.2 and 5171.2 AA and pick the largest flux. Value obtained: 39.15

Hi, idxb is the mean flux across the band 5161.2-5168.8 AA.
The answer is 31.2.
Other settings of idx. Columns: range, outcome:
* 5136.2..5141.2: 35.9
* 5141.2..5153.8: 37.3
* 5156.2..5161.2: 38.7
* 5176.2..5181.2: 32.6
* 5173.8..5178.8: 32.5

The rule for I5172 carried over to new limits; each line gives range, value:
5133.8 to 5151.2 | 37.69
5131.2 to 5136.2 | 38.76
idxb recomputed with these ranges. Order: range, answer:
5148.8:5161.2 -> 38.3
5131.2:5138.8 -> 37.5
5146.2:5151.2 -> 37.5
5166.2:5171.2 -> 26.6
